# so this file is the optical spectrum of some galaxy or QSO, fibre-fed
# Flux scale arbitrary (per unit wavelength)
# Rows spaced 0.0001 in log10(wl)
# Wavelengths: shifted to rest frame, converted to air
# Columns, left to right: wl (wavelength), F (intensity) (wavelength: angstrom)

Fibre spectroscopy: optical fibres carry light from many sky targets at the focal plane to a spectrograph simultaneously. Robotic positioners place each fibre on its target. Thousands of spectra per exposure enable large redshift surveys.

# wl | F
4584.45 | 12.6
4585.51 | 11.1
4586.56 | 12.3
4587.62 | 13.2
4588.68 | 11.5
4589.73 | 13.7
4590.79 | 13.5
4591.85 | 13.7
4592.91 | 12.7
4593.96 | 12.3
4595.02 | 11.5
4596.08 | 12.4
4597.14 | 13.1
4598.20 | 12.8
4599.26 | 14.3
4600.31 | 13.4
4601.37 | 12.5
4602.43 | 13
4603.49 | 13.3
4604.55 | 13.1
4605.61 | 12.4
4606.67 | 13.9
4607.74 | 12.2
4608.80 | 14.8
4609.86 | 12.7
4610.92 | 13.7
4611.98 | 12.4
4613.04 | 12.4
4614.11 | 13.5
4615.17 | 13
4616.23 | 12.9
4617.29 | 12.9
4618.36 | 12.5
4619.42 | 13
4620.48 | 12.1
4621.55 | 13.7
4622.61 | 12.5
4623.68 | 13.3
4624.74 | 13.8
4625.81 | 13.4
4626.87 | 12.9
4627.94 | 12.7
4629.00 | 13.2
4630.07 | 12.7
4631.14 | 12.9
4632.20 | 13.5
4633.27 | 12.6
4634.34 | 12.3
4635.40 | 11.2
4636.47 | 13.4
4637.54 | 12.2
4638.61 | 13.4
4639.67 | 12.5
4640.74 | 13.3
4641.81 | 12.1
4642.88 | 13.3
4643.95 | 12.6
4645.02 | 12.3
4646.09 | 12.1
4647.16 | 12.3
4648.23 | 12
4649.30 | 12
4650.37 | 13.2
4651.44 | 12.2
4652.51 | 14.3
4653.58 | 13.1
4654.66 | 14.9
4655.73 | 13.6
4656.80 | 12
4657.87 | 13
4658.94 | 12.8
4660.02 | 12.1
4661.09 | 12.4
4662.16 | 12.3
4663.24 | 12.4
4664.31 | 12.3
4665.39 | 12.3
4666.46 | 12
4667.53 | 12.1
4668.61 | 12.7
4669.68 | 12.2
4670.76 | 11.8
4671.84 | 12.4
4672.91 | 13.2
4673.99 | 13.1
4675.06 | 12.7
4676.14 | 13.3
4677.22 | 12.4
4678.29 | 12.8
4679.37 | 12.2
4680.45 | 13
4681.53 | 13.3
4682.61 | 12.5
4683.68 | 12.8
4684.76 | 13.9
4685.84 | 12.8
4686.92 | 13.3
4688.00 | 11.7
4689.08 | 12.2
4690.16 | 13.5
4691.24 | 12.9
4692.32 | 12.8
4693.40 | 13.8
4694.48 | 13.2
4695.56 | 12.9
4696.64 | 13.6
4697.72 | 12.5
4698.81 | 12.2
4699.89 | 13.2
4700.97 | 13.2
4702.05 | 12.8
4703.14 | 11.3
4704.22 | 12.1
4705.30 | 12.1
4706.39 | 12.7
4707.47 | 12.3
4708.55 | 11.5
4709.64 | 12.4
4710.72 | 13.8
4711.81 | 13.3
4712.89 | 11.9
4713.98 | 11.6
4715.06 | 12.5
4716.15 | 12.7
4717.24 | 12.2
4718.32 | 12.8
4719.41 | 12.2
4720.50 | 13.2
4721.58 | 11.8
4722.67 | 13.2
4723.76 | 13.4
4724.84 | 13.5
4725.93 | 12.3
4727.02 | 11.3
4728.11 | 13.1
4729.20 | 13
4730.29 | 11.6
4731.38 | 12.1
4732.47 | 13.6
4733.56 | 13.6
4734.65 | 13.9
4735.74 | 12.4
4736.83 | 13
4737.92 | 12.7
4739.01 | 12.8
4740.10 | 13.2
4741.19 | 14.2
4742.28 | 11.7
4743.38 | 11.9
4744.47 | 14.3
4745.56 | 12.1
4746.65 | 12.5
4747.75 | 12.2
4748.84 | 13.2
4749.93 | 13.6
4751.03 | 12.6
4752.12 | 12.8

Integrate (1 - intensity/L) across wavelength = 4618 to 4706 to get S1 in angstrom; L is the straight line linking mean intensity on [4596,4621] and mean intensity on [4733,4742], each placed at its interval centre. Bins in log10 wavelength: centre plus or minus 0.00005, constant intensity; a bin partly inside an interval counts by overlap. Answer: 2.3 angstrom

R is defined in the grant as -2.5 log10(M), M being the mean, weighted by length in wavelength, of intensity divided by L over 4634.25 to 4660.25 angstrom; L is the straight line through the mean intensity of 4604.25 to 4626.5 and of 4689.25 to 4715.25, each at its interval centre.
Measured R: 0.01 mag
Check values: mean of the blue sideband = 13.1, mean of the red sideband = 12.7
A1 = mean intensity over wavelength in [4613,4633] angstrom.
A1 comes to 13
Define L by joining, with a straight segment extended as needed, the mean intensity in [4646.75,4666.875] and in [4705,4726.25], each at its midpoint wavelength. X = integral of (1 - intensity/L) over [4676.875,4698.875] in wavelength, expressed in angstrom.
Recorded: -0.44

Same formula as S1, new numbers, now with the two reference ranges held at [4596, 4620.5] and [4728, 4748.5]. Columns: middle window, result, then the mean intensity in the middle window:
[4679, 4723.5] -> 0.72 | 12.7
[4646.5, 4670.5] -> 0.61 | 12.6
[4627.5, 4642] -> 0.31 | 12.7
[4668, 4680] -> 0.30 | 12.6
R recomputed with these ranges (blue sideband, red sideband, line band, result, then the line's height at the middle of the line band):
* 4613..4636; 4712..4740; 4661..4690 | 0.01 mag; 12.8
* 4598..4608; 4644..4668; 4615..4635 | 0.00 mag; 12.9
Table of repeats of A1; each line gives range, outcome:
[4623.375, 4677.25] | 12.7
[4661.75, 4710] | 12.6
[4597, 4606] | 13.1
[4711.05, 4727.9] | 12.6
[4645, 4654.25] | 12.7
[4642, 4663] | 12.7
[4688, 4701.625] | 13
